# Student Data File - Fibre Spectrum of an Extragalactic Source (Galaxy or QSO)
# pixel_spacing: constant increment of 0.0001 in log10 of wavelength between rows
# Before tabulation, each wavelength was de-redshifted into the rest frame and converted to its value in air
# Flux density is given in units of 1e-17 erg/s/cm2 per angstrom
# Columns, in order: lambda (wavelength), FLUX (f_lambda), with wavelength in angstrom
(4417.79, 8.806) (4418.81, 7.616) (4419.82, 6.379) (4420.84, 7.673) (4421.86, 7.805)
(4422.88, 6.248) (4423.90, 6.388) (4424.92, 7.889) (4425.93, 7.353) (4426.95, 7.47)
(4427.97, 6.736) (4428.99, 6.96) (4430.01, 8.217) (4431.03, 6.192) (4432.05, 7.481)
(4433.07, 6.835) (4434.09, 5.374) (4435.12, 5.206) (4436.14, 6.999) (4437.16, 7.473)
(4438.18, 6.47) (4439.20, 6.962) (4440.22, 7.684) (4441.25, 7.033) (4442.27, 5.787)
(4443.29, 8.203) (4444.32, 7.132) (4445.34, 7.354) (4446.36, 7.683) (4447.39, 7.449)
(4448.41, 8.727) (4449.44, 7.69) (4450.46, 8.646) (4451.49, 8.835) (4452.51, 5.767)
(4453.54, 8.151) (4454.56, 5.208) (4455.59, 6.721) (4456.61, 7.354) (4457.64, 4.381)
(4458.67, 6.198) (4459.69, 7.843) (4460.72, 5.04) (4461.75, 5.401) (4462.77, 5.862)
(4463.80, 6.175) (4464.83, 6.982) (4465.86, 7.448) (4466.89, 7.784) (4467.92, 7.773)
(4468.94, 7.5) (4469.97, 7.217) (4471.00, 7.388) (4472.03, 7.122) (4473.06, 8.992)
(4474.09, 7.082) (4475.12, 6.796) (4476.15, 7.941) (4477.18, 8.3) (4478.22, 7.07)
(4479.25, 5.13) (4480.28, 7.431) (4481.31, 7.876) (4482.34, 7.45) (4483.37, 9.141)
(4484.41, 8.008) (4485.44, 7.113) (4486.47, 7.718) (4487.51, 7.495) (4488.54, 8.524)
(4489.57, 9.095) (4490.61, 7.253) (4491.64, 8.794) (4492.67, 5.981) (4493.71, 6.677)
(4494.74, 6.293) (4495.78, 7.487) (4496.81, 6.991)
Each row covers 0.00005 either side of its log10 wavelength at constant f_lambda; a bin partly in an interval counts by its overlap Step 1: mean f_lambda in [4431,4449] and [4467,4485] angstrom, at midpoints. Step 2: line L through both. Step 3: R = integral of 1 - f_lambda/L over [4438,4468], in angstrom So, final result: 0.92 angstrom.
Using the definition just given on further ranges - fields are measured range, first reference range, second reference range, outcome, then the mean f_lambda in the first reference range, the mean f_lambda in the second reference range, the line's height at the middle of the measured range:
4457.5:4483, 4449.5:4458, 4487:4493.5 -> 1.18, 6.97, 7.81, 7.35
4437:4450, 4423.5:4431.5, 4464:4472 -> -0.19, 7.17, 7.37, 7.25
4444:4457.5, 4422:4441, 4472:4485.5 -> -0.36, 6.9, 7.56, 7.17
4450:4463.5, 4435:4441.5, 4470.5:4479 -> 1.23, 6.92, 7.5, 7.22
